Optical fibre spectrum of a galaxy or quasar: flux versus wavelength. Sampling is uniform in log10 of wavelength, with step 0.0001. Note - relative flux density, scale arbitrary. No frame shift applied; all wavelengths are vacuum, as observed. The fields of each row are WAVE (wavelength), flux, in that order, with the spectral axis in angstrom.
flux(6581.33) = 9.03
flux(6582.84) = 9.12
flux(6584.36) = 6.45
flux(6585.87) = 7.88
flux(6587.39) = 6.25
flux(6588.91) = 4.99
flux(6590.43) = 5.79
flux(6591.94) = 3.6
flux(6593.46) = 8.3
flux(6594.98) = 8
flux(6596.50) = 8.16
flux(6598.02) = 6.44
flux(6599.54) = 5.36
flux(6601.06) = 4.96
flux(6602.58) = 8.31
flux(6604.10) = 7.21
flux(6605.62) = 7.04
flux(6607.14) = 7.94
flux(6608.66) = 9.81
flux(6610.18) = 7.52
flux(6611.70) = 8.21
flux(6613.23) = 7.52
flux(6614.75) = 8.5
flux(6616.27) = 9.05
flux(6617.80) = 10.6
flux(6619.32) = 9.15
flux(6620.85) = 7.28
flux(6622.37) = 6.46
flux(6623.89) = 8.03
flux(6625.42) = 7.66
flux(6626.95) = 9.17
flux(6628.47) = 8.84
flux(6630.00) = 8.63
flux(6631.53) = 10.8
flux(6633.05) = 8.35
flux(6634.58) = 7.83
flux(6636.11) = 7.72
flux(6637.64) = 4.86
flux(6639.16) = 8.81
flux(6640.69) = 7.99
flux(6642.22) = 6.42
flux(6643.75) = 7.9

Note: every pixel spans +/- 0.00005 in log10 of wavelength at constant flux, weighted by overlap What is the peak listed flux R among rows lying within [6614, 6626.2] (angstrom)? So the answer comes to 10.6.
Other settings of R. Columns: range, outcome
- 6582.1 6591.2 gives 9.12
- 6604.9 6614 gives 9.81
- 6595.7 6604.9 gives 8.31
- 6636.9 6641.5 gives 8.81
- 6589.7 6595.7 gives 8.3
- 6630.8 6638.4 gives 10.8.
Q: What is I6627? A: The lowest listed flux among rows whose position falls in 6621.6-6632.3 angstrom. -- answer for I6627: 6.46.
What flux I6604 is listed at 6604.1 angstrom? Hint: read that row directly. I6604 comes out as 7.21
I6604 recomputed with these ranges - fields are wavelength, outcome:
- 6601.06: 4.96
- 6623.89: 8.03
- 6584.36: 6.45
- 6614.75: 8.5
